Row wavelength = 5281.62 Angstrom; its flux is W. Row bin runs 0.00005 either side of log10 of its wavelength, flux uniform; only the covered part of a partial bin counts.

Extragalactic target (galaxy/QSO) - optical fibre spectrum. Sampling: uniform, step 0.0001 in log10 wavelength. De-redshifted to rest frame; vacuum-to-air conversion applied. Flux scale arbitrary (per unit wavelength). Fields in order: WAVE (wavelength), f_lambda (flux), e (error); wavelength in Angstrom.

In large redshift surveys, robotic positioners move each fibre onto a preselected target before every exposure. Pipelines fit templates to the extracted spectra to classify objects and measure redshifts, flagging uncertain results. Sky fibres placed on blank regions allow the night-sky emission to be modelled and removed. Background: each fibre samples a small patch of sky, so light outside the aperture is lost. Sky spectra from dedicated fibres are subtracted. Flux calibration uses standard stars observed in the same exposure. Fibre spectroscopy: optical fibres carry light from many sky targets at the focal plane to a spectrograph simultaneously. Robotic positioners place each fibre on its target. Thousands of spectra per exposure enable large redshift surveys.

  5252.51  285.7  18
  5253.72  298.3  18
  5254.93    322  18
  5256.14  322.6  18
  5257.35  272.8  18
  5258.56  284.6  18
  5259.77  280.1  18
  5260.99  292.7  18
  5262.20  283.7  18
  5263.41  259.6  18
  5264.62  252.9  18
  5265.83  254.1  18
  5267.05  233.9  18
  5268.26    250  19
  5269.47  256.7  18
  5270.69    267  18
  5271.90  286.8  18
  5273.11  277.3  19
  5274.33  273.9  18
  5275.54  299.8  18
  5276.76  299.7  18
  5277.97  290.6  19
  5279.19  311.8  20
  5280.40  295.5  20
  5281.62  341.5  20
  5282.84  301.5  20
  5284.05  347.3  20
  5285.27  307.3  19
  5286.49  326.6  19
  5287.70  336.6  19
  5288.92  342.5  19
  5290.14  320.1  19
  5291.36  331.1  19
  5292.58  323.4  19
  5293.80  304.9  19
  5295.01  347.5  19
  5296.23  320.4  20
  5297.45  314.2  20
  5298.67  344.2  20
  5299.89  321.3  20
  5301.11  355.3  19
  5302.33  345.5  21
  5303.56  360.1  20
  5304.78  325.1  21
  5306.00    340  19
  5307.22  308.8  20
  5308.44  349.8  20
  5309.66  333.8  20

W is 341.5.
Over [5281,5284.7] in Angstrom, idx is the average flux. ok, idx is 329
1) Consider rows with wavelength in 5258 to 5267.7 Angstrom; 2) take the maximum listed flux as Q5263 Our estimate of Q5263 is 292.7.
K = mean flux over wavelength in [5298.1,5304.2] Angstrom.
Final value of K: 345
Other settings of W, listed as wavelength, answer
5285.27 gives 307.3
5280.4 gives 295.5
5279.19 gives 311.8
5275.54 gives 299.8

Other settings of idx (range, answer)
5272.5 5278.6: 288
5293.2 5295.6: 327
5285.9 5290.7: 332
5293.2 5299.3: 327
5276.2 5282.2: 308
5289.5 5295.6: 326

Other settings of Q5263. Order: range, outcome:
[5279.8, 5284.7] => 347.3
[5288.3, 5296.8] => 347.5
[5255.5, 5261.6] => 322.6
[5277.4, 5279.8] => 311.8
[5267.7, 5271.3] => 267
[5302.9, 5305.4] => 360.1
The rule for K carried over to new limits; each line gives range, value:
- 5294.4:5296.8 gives 335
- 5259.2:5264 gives 279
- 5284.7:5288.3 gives 324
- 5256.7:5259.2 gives 280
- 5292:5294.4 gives 314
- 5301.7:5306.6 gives 342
